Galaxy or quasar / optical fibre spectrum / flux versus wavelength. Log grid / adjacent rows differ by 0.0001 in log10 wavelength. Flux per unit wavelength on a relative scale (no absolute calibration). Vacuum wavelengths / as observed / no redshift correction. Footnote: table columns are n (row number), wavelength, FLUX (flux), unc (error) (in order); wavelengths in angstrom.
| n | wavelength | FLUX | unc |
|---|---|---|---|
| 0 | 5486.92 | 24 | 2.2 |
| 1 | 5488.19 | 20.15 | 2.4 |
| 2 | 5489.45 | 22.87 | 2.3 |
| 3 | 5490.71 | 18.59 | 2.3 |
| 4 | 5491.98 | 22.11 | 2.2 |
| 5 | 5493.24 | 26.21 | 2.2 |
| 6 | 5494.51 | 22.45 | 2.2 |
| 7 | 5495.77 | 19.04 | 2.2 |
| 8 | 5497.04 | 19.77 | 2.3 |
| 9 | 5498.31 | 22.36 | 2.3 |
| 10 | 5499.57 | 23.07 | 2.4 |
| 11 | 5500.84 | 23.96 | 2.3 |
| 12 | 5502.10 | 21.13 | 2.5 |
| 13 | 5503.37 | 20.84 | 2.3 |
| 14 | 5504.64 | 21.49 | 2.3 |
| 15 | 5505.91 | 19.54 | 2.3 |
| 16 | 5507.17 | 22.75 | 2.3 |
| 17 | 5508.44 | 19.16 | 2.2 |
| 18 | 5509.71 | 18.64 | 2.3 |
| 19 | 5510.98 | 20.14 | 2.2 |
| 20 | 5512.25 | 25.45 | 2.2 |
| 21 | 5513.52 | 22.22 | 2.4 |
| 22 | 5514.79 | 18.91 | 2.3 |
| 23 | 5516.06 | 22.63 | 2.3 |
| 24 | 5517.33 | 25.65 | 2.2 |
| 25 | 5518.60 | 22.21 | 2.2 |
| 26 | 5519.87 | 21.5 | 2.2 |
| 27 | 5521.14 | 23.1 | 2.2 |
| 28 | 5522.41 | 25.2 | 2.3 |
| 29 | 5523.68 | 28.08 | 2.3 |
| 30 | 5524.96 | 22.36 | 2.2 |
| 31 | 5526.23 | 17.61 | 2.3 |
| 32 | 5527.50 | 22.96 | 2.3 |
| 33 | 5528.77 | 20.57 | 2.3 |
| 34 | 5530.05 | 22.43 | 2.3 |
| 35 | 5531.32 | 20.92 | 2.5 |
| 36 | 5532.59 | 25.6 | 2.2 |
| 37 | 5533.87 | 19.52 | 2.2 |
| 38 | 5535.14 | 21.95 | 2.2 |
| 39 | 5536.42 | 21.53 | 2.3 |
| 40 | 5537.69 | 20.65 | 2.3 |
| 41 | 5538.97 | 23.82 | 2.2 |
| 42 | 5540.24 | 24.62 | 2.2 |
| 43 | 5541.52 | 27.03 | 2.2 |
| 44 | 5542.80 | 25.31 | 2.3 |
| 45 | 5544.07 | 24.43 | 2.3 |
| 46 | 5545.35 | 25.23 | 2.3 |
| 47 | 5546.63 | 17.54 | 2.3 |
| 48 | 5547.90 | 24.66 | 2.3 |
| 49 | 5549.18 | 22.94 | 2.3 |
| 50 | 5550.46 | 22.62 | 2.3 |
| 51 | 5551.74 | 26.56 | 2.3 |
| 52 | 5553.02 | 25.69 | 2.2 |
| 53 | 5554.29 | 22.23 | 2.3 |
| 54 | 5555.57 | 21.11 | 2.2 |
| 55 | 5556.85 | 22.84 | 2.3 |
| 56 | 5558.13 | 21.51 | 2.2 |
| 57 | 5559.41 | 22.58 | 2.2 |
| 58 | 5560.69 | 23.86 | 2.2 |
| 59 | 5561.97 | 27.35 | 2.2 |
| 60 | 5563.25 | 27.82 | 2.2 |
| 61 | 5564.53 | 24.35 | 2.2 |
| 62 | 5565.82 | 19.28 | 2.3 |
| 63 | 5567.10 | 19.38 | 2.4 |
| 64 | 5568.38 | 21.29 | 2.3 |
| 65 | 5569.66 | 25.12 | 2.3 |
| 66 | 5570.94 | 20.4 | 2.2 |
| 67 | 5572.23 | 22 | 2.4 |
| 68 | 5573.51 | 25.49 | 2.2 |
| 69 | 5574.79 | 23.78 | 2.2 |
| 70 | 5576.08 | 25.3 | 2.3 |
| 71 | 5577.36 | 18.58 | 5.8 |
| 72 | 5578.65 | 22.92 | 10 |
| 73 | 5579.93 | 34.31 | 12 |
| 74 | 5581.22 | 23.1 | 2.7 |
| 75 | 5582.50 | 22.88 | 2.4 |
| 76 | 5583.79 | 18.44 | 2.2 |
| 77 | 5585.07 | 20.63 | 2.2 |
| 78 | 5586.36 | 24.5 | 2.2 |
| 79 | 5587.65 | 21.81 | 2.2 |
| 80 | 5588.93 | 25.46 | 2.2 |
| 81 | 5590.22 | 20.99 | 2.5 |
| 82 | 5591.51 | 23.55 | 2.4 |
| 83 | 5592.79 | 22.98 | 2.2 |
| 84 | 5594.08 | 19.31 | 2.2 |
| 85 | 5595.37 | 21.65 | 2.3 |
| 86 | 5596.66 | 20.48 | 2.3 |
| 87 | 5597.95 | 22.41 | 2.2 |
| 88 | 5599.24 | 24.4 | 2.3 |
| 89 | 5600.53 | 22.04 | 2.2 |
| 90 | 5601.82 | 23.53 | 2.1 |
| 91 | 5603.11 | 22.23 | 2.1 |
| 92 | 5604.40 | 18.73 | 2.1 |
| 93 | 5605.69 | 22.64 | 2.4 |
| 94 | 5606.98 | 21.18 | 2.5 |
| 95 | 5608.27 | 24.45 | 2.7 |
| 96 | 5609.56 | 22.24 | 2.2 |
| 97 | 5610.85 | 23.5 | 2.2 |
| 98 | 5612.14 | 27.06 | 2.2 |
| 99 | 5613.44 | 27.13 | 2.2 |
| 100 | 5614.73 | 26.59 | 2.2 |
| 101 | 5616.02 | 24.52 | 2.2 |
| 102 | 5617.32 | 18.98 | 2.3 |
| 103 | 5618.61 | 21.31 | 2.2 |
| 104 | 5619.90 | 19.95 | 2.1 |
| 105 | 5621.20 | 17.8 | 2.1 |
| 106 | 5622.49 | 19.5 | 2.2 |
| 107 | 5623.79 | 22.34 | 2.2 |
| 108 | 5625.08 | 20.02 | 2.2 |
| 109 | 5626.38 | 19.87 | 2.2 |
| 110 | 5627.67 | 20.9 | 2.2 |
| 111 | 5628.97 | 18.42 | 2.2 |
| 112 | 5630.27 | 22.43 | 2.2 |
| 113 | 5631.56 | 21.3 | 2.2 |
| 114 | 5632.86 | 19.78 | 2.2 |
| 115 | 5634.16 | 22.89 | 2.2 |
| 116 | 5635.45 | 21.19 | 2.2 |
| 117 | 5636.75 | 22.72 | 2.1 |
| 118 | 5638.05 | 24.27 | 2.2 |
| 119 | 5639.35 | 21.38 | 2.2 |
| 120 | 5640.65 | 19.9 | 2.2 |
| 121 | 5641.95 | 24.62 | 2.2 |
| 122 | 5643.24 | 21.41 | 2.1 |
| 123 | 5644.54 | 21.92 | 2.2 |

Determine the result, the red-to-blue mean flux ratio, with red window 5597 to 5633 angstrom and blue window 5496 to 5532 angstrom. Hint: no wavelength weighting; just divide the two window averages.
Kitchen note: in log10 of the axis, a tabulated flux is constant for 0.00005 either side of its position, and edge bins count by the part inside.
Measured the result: 1.0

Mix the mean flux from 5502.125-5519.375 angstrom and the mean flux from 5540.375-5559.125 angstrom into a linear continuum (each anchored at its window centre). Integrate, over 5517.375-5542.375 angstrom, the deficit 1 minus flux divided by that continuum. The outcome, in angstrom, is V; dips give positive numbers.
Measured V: -0.3 angstrom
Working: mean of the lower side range 21.5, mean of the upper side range 23.6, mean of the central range 22.8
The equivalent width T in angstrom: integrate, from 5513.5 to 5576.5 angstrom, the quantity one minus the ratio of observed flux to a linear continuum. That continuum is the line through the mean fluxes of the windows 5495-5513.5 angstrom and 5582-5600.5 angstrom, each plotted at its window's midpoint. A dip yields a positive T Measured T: -4.0 angstrom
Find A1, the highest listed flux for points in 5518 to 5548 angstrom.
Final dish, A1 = 28.08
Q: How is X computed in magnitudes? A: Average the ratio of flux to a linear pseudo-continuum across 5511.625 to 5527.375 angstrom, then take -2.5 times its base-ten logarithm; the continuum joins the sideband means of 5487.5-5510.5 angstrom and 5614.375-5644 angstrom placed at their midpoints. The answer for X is -0.08 mag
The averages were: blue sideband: 21.3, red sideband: 21.3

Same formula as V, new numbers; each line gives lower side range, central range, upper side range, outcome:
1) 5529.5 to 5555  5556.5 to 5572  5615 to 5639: -0.2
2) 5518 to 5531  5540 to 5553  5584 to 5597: -1.0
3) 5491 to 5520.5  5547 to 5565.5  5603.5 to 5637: -1.7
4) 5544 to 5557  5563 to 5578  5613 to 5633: 0.1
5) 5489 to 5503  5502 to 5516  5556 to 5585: 0.7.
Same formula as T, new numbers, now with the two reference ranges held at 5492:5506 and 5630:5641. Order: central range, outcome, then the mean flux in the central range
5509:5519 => 0.0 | 21.9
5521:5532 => -0.3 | 22.6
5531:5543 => -0.7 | 23.1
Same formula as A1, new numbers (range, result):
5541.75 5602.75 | 34.31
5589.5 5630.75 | 27.13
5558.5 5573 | 27.82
